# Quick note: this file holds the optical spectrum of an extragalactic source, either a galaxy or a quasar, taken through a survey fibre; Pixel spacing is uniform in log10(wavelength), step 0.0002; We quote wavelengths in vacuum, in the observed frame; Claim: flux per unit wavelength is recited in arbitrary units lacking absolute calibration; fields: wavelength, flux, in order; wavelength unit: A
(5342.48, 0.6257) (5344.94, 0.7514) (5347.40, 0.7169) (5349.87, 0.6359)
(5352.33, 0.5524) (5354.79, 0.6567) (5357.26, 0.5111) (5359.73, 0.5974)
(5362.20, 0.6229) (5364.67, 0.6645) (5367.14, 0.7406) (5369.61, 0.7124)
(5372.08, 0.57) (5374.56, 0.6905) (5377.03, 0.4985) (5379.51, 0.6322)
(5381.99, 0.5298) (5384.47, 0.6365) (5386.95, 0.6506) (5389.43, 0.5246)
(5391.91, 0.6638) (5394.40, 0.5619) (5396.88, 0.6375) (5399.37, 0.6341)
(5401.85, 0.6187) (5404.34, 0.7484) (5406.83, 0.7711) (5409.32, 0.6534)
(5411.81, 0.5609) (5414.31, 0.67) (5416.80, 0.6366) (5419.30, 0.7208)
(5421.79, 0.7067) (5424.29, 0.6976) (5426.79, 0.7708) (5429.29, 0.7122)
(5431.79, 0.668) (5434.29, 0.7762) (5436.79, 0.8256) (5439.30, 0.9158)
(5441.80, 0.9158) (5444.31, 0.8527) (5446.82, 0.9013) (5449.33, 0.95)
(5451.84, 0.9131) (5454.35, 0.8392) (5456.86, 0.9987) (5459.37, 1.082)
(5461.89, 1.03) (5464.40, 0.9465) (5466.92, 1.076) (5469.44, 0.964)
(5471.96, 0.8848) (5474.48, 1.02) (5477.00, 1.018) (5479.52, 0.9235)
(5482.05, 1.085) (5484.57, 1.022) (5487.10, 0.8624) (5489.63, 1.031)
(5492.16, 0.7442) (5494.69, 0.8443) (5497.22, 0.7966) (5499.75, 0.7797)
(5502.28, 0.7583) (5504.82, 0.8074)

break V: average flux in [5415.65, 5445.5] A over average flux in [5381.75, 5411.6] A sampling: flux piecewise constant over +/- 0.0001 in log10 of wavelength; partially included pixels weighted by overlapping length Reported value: 1.2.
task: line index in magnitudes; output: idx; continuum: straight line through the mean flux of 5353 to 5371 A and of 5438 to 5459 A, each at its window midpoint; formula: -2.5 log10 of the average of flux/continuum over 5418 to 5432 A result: 0.18 mag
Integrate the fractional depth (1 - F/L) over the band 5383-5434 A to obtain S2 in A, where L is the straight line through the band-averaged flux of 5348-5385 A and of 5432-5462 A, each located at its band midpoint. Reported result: 6.8 A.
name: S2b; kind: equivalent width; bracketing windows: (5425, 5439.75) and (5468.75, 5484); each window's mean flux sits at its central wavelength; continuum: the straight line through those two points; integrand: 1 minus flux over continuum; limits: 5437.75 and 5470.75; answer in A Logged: -2.9 A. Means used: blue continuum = 0.768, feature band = 0.951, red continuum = 0.985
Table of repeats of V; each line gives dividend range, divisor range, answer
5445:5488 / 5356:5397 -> 1.58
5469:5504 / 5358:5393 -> 1.46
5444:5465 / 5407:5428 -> 1.39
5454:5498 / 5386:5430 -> 1.44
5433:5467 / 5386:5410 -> 1.43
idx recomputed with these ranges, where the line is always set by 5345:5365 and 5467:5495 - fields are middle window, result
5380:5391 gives 0.19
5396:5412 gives 0.13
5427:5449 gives 0.02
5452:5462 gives -0.10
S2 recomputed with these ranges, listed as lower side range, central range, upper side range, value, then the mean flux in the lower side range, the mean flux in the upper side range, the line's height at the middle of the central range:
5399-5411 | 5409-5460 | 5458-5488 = 1.6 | 0.685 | 0.994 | 0.819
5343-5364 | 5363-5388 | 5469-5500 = 1.7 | 0.631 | 0.925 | 0.681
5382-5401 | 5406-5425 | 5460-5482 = 1.3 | 0.61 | 0.991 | 0.725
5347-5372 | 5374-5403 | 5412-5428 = 2.5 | 0.635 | 0.691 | 0.662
